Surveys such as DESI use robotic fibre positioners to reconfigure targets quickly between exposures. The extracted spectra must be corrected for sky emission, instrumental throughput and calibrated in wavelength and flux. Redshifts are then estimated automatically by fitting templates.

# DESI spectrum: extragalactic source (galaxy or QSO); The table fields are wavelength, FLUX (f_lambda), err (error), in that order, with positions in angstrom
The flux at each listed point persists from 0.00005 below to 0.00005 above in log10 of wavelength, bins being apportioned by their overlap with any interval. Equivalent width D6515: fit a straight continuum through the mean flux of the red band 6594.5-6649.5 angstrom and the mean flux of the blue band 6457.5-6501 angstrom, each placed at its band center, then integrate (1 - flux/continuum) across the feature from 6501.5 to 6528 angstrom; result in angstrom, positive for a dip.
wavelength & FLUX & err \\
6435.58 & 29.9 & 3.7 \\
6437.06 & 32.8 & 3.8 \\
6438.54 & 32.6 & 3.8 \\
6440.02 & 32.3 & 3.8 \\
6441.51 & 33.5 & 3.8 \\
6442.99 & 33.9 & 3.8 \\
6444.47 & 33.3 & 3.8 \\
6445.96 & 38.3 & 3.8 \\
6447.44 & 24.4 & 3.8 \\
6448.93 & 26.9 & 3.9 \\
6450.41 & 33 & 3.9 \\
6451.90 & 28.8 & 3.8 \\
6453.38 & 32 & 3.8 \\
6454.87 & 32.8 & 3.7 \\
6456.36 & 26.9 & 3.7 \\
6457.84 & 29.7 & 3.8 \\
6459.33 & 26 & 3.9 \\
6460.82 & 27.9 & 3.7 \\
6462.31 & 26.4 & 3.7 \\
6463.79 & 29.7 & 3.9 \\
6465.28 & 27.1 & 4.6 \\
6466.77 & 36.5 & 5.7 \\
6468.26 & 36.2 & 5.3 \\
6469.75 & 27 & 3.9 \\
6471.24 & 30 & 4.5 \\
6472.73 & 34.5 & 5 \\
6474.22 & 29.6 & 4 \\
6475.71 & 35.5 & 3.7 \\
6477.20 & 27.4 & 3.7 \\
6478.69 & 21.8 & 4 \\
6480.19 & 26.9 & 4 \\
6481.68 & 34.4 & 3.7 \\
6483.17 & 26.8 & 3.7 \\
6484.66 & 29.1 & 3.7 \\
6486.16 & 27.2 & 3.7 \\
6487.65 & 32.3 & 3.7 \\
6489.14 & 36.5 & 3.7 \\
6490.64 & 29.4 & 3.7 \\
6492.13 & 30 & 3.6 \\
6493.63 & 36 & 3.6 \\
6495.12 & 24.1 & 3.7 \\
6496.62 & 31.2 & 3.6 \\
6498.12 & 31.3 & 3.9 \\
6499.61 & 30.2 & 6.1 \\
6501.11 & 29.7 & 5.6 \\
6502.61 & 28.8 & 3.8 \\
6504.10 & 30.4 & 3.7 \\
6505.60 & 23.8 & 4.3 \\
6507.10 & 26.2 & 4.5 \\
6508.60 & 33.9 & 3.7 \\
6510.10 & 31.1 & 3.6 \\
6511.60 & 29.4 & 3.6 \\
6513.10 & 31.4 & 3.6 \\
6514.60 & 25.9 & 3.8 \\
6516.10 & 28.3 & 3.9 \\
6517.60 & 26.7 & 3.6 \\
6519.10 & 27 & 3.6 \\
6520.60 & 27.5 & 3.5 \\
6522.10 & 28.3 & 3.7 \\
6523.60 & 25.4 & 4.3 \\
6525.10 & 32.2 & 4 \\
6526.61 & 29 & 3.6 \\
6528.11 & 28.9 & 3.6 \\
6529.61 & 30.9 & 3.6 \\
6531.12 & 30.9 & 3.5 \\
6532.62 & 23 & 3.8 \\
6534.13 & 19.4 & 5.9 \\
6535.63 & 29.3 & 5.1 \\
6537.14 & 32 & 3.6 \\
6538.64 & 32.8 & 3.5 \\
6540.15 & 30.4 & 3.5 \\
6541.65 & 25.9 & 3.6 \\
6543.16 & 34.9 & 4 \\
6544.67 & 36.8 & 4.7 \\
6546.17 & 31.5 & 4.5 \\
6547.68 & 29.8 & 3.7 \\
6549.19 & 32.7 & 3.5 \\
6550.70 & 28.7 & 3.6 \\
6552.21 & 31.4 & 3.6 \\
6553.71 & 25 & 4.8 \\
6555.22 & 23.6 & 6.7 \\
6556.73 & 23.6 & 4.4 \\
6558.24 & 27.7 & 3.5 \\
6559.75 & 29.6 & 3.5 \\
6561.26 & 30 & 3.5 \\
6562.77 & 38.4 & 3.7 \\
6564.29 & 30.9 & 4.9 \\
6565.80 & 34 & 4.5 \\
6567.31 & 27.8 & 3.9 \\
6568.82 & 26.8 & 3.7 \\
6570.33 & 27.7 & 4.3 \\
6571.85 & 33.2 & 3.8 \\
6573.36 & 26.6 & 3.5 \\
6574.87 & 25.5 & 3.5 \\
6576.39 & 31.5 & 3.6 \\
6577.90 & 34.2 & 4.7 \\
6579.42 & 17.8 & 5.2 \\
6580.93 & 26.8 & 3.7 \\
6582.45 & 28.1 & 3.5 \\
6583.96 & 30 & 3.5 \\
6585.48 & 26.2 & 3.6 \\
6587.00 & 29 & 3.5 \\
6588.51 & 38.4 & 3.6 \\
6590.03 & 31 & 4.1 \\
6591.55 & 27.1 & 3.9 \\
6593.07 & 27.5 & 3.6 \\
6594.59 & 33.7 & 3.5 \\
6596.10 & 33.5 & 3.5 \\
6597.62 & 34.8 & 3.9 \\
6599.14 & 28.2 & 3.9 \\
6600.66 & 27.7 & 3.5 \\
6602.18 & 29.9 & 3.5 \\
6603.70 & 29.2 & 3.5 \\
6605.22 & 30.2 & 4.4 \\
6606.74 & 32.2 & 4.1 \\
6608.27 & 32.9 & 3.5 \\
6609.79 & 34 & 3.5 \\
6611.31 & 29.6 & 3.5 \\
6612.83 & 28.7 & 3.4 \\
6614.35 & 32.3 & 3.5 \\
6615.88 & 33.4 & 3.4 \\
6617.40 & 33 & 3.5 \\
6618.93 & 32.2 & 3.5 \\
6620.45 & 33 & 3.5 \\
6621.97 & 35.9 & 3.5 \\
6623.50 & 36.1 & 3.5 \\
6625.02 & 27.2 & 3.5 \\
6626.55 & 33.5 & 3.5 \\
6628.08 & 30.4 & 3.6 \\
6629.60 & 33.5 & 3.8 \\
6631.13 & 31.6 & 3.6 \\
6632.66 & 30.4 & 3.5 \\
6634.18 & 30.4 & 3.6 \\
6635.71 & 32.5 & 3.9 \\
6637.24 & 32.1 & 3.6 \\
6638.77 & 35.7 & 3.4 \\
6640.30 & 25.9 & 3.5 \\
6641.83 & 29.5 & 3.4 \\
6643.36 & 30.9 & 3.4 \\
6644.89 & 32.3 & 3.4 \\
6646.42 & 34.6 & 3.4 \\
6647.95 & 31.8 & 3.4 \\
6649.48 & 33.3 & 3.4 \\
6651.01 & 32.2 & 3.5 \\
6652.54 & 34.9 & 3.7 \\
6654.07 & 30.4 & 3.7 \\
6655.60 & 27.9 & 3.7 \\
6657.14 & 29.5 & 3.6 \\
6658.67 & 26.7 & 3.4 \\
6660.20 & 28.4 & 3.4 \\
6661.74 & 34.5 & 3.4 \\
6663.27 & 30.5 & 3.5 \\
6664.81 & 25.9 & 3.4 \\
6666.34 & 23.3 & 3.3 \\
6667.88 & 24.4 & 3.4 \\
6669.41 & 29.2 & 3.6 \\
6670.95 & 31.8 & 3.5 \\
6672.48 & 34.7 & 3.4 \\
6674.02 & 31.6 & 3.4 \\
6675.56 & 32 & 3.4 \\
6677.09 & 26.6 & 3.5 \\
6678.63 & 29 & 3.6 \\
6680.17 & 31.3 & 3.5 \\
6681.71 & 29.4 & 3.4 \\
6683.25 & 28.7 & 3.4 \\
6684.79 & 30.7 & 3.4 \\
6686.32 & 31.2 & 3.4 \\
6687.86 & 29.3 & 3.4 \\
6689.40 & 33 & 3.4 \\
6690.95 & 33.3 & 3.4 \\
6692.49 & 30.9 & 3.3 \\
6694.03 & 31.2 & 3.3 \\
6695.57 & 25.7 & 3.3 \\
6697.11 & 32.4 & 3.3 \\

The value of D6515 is 1.6 angstrom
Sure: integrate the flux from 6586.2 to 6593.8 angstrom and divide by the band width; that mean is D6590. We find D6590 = 30.6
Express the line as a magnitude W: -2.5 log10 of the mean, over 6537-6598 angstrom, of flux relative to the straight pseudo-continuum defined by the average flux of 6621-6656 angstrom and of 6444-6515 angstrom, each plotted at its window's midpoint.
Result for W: 0.04 mag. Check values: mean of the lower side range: 30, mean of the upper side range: 31.9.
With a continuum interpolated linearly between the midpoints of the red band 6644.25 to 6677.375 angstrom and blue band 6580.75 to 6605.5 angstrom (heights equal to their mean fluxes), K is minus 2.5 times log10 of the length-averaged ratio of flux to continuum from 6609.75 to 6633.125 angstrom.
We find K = -0.066 mag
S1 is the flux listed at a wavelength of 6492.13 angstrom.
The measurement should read 30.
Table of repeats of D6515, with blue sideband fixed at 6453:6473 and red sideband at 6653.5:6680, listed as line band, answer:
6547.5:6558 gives 0.70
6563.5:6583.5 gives 0.71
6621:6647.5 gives -2.30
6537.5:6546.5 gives -0.71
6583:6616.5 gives -1.54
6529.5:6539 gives 0.57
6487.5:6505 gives -0.46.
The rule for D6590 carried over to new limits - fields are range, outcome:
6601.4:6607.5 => 30.4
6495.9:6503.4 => 30.3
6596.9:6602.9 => 30.1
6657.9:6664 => 30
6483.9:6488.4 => 29.6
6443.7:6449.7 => 30.8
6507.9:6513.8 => 31.4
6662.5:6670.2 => 26.7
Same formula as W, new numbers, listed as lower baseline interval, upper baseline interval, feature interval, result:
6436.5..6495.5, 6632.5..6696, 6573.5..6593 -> 0.07 mag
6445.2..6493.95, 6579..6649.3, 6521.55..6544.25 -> 0.06 mag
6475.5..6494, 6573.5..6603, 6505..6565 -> 0.02 mag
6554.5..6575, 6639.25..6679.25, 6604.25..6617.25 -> -0.07 mag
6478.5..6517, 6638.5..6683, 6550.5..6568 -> 0.02 mag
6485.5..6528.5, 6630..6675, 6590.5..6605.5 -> 0.00 mag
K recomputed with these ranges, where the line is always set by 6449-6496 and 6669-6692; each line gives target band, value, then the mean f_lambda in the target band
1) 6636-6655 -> -0.044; 31.9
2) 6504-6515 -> 0.042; 29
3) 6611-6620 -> -0.039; 31.7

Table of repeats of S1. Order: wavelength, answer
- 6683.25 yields 28.7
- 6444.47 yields 33.3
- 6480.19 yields 26.9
